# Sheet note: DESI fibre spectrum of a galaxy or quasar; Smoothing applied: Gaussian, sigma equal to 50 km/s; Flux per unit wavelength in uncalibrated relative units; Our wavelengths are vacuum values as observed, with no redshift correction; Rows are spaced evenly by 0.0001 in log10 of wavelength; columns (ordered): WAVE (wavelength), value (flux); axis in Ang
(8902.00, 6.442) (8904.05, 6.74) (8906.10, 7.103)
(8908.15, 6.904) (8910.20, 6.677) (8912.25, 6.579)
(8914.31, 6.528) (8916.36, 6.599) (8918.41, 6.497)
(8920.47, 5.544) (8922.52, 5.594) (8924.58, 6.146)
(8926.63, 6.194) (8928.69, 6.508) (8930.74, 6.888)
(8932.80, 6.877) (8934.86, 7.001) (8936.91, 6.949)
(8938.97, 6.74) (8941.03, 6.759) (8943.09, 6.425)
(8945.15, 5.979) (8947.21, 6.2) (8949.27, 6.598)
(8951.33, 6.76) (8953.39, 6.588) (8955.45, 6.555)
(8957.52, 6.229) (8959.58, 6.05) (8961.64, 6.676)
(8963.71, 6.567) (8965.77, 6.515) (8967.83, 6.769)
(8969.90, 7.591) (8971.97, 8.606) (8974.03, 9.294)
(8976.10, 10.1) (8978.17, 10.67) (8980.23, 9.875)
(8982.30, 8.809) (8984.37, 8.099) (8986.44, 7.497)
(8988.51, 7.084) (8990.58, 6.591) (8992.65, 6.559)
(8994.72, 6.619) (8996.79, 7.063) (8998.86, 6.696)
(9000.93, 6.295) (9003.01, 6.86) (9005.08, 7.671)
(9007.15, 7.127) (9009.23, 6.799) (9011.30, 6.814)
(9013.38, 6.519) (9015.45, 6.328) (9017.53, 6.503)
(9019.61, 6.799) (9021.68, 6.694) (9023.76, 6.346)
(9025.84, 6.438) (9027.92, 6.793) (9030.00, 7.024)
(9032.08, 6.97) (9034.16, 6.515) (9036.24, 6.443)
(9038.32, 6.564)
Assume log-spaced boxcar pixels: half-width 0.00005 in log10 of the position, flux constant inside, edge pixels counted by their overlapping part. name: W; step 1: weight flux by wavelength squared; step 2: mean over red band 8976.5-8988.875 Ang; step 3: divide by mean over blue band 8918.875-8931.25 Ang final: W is 1.46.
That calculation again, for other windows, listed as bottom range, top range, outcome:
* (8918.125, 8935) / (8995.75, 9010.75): 1.12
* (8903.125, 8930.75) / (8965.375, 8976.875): 1.29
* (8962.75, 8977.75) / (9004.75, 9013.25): 0.88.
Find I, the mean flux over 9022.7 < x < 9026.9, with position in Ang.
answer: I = 6.39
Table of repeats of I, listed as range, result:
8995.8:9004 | 6.72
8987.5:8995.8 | 6.72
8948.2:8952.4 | 6.68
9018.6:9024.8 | 6.62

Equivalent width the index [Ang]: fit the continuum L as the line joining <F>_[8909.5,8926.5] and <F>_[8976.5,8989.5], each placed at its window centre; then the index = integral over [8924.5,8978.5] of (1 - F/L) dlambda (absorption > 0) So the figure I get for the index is 3.8 Ang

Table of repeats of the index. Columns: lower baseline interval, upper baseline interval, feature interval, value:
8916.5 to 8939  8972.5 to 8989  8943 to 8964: 3.43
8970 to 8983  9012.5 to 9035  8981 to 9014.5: 4.41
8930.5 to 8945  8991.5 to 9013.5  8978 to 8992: -2.83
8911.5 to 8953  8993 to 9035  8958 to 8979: -3.89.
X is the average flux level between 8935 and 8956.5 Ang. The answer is 6.57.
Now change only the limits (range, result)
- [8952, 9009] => 7.43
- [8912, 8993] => 7.06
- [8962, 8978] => 8.01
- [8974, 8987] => 9.24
